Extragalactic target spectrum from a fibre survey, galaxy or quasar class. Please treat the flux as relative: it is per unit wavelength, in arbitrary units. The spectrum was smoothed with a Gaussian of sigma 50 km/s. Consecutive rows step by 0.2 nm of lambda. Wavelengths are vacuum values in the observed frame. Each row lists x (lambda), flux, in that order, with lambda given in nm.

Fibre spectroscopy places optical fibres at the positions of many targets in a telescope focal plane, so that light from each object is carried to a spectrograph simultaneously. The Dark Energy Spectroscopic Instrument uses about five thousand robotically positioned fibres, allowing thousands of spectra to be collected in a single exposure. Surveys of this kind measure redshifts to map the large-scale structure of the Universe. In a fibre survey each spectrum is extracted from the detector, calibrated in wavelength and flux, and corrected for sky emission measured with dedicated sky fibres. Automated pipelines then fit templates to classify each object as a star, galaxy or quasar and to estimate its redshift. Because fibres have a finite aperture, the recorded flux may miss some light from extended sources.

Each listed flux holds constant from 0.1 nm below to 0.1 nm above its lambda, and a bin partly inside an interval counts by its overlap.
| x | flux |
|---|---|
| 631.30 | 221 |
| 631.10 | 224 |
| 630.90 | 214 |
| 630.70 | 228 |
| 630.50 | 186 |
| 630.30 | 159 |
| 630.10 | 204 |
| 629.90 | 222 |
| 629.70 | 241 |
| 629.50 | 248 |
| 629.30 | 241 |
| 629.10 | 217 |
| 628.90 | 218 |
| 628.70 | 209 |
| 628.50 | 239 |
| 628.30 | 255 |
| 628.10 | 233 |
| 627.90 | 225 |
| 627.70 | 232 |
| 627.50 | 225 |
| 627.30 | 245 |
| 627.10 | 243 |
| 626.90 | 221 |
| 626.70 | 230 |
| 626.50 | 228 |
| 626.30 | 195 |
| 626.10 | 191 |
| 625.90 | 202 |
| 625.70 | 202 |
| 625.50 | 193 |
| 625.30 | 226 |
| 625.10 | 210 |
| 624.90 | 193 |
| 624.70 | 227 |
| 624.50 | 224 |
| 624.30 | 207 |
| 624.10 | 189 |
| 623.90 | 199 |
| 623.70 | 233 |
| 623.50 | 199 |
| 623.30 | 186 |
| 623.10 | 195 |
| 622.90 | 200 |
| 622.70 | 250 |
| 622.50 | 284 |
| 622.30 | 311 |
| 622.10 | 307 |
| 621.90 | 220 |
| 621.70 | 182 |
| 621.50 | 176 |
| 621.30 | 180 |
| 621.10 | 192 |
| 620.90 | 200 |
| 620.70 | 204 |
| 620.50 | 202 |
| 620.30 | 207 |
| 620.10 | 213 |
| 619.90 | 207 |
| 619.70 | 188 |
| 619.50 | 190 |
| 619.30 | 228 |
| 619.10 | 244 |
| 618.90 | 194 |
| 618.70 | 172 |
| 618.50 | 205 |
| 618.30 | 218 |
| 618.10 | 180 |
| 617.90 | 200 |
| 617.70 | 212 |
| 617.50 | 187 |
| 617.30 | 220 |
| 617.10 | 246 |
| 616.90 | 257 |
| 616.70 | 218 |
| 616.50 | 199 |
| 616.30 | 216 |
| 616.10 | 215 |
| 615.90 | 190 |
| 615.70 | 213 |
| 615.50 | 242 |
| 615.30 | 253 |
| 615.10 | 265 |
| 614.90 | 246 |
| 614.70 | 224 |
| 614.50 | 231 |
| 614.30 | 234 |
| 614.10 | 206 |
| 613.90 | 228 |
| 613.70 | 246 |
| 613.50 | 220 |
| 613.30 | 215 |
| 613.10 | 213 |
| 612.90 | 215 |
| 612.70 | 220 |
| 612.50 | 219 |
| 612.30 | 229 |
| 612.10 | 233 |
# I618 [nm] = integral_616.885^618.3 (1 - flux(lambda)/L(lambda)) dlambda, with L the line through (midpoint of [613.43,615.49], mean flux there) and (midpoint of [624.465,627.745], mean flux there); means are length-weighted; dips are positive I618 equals 0.11 nm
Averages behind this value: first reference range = 236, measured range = 212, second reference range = 216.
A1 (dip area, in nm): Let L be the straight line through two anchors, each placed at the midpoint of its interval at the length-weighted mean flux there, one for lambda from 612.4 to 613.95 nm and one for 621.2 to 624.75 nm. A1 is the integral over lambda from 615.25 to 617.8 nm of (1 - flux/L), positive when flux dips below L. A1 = 0.02 nm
